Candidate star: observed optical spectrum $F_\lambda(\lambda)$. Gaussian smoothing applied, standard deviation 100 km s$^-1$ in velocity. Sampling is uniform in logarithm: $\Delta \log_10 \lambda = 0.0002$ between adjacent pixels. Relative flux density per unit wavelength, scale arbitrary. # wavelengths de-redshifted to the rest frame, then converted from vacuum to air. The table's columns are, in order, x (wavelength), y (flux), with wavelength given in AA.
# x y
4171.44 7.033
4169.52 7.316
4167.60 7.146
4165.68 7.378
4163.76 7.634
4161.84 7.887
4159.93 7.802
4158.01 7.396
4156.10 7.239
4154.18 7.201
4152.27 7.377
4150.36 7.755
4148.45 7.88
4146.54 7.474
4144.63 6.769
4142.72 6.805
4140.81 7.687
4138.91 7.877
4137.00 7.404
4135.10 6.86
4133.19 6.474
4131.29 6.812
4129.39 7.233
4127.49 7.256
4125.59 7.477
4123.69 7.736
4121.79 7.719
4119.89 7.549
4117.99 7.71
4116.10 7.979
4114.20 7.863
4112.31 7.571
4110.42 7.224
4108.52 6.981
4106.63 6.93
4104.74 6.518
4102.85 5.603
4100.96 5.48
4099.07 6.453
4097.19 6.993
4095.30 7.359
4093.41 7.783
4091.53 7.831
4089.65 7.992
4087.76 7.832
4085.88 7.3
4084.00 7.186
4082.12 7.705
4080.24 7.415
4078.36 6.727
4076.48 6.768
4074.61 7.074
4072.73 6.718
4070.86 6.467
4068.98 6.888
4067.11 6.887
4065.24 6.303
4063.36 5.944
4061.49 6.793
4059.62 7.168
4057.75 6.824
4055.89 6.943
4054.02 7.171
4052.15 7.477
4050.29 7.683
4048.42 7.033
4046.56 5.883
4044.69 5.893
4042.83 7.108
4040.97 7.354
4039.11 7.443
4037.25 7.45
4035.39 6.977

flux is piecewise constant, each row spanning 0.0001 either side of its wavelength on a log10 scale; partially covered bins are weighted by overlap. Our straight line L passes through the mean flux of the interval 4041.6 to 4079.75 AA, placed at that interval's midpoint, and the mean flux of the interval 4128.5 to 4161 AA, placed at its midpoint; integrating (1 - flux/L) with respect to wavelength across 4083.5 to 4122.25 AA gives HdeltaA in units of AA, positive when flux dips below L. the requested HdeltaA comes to -0.96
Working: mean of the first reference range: 6.8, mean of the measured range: 7.23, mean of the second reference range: 7.3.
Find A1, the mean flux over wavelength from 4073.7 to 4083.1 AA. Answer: 7.14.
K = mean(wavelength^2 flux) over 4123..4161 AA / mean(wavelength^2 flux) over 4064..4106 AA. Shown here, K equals 1.08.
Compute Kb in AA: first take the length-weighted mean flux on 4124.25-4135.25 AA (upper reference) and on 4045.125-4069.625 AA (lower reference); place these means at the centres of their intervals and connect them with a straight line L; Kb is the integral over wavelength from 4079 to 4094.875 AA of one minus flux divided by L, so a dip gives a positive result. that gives -1.6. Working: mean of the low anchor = 6.83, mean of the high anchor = 7.06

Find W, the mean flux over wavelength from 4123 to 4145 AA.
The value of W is 7.2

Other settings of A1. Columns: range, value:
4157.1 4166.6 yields 7.62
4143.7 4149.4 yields 7.38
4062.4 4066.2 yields 6.13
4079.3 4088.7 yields 7.49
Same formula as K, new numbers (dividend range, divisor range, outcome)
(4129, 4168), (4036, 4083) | 1.11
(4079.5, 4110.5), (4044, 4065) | 1.06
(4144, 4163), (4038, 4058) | 1.13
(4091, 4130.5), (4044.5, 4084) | 1.07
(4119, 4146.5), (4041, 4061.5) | 1.09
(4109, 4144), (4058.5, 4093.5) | 1.07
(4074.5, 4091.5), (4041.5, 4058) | 1.09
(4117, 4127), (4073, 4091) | 1.06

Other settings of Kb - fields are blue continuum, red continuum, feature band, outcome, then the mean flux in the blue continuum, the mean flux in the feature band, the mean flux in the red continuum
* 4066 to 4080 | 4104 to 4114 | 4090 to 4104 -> 0.4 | 6.82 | 6.83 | 7.12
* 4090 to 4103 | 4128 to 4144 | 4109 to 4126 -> -1.4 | 6.91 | 7.63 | 7.14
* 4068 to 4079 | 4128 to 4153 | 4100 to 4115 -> 0.6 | 6.78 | 6.76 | 7.26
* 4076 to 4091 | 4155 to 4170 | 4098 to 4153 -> 1.8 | 7.4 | 7.19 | 7.47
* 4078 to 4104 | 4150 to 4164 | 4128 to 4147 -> 0.7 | 7.12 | 7.13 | 7.52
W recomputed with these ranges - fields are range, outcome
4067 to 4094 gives 7.24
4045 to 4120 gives 7.04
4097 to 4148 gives 7.14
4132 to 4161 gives 7.33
